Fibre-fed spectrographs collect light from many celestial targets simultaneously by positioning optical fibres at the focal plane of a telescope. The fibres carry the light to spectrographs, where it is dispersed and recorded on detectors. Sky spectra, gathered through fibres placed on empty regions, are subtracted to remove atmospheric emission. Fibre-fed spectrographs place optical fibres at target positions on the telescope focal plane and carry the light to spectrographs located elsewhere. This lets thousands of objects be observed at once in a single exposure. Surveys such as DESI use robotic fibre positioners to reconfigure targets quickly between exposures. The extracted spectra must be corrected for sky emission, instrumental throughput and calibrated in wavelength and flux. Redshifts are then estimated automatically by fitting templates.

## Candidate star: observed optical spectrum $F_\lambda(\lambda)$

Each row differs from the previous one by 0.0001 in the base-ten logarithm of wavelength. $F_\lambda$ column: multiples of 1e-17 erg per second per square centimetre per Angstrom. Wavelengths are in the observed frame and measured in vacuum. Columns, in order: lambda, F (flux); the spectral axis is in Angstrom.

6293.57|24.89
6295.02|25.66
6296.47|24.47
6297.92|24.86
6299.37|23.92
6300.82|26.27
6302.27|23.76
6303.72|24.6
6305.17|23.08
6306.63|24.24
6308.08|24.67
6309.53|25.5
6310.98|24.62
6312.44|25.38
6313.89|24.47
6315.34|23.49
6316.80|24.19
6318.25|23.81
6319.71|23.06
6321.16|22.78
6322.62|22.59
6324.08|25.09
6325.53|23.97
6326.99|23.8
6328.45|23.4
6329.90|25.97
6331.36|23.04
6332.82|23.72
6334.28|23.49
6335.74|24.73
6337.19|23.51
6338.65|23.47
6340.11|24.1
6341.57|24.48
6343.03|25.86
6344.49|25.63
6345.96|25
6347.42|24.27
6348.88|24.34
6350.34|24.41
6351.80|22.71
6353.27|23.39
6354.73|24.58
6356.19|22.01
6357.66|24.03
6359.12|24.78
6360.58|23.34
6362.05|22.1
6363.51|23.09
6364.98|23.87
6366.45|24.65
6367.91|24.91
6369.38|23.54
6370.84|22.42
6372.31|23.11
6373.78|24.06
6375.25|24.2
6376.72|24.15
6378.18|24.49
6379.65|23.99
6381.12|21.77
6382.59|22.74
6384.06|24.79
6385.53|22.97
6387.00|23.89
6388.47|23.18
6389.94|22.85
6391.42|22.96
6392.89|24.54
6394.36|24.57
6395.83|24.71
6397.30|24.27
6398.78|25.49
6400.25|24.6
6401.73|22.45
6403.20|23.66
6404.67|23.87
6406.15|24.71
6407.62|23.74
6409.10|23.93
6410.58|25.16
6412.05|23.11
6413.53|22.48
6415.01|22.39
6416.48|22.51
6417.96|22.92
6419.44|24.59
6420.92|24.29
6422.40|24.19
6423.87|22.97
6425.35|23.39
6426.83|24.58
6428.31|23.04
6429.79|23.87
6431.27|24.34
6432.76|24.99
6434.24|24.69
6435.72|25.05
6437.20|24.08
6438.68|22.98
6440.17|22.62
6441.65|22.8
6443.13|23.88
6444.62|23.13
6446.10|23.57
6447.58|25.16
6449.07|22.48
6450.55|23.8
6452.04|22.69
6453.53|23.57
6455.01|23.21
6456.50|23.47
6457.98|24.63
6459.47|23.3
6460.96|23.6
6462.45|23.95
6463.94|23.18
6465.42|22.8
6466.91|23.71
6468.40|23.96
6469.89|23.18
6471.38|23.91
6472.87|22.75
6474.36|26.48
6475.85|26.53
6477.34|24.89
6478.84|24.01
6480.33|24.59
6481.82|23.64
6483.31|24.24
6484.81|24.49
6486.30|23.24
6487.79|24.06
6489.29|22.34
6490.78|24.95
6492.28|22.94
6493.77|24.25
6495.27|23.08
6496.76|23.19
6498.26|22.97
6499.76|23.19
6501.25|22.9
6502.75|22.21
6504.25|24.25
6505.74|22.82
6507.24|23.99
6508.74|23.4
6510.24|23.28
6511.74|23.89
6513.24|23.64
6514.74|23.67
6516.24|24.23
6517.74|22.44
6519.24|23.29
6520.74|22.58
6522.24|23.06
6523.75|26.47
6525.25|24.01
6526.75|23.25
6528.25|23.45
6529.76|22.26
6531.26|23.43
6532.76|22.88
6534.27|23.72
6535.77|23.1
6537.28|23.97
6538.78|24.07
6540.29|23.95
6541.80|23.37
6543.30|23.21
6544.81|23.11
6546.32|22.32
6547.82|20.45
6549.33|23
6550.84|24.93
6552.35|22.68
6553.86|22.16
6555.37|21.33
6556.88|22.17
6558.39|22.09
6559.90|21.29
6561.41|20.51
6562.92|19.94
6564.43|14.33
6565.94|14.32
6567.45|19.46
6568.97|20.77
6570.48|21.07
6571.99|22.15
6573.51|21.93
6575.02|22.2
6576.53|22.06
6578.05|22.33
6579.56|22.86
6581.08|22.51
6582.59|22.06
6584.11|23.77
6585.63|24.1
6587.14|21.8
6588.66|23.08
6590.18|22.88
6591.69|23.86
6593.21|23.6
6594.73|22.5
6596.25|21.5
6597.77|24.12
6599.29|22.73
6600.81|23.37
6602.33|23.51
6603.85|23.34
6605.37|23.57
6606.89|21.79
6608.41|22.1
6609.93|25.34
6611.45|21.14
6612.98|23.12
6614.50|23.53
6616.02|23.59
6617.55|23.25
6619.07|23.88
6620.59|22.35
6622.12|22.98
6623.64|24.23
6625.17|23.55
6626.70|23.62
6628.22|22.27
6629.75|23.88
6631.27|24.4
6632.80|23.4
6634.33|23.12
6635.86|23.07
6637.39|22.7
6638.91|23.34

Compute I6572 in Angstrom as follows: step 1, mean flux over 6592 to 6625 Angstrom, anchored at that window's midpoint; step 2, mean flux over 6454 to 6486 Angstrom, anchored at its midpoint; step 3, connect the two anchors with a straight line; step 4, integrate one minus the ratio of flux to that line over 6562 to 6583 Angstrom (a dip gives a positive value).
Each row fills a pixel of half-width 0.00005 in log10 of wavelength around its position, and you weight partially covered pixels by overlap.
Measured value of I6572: 2.5 Angstrom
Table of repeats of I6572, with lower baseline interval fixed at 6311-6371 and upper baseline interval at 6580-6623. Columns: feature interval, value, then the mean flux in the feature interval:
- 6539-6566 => 1.9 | 21.6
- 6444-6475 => -0.1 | 23.6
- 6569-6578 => 0.5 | 21.8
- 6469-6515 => -0.7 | 23.8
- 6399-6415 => 0.0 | 23.8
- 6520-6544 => -0.3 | 23.6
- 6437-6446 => 0.1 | 23.2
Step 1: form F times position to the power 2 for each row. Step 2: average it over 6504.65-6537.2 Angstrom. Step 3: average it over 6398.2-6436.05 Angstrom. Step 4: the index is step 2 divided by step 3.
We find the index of 1.02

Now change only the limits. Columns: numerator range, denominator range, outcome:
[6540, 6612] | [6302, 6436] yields 0.99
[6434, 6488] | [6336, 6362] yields 1.03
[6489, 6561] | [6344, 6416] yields 1.02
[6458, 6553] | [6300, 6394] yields 1.03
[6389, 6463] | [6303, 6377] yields 1.02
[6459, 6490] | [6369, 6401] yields 1.04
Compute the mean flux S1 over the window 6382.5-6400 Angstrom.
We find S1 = 24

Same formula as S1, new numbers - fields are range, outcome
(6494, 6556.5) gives 23.2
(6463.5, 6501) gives 23.9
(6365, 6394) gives 23.7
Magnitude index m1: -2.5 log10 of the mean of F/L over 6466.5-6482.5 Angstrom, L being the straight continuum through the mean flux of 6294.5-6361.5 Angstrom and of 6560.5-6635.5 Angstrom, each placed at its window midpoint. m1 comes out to -0.05 mag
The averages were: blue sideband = 24.2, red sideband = 22.4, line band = 24.3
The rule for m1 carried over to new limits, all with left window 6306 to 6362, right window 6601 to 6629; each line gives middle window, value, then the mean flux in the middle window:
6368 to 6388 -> 0.02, 23.6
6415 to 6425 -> 0.01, 23.5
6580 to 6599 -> 0.01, 23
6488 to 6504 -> 0.01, 23.3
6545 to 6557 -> 0.05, 22.4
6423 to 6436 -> -0.01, 24.1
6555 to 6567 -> 0.20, 19.4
